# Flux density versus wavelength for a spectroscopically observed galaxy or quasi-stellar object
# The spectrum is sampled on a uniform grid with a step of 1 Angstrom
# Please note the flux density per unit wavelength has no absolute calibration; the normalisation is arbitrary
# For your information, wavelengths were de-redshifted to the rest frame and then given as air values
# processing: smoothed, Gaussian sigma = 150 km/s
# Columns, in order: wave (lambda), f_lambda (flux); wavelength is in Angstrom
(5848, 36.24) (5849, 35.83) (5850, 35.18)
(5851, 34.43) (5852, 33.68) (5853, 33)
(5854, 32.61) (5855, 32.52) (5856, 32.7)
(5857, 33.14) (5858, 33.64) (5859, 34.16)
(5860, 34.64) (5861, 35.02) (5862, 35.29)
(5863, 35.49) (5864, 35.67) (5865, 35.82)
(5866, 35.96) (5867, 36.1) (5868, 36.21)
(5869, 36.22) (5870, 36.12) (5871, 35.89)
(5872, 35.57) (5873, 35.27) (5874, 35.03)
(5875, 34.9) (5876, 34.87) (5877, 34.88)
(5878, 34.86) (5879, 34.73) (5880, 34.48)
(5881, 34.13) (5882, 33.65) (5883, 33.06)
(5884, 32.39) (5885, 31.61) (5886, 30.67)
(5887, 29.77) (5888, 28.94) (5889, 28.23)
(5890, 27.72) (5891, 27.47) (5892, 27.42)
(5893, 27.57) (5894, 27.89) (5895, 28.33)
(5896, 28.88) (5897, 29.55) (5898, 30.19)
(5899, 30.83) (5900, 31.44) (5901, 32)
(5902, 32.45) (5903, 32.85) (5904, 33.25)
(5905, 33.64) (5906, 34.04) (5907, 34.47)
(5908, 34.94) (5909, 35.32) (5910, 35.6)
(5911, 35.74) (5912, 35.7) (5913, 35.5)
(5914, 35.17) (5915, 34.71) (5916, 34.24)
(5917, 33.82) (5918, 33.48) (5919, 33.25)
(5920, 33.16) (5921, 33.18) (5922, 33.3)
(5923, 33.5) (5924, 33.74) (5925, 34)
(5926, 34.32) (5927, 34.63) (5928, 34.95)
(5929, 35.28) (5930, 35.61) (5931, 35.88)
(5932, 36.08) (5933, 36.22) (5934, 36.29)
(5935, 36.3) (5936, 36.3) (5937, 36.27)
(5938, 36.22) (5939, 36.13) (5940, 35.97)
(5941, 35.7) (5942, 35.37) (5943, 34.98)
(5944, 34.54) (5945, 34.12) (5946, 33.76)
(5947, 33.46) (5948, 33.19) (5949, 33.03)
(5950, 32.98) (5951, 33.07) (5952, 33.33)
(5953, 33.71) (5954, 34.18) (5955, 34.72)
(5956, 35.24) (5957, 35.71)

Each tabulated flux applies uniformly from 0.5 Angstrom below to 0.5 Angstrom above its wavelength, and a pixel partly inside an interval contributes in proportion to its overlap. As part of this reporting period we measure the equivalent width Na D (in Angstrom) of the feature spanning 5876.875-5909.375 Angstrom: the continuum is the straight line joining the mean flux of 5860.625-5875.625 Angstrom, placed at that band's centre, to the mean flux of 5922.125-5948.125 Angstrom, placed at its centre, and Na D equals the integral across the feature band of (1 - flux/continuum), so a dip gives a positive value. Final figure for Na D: 3.6 Angstrom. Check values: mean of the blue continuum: 35.6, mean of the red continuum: 35.1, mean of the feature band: 31.5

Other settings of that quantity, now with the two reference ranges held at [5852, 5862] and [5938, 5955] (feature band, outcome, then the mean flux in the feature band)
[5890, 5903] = 1.7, 29.6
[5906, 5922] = -0.2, 34.5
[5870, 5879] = -0.4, 35.2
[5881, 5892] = 1.1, 30.4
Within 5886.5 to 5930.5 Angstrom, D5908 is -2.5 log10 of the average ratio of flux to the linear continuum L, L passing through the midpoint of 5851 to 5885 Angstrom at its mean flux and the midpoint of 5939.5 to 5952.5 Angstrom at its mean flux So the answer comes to 0.06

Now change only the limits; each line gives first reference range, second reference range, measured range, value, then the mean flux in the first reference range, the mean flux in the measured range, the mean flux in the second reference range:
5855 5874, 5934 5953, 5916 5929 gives 0.031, 35.1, 33.9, 34.7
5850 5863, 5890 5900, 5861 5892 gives -0.079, 33.9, 33.6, 28.8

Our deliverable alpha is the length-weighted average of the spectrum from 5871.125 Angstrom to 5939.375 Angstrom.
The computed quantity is 33.3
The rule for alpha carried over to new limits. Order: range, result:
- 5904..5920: 34.6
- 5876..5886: 33.7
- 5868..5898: 32.1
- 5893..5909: 31.6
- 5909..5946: 35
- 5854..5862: 33.7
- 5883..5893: 29.5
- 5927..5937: 35.8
